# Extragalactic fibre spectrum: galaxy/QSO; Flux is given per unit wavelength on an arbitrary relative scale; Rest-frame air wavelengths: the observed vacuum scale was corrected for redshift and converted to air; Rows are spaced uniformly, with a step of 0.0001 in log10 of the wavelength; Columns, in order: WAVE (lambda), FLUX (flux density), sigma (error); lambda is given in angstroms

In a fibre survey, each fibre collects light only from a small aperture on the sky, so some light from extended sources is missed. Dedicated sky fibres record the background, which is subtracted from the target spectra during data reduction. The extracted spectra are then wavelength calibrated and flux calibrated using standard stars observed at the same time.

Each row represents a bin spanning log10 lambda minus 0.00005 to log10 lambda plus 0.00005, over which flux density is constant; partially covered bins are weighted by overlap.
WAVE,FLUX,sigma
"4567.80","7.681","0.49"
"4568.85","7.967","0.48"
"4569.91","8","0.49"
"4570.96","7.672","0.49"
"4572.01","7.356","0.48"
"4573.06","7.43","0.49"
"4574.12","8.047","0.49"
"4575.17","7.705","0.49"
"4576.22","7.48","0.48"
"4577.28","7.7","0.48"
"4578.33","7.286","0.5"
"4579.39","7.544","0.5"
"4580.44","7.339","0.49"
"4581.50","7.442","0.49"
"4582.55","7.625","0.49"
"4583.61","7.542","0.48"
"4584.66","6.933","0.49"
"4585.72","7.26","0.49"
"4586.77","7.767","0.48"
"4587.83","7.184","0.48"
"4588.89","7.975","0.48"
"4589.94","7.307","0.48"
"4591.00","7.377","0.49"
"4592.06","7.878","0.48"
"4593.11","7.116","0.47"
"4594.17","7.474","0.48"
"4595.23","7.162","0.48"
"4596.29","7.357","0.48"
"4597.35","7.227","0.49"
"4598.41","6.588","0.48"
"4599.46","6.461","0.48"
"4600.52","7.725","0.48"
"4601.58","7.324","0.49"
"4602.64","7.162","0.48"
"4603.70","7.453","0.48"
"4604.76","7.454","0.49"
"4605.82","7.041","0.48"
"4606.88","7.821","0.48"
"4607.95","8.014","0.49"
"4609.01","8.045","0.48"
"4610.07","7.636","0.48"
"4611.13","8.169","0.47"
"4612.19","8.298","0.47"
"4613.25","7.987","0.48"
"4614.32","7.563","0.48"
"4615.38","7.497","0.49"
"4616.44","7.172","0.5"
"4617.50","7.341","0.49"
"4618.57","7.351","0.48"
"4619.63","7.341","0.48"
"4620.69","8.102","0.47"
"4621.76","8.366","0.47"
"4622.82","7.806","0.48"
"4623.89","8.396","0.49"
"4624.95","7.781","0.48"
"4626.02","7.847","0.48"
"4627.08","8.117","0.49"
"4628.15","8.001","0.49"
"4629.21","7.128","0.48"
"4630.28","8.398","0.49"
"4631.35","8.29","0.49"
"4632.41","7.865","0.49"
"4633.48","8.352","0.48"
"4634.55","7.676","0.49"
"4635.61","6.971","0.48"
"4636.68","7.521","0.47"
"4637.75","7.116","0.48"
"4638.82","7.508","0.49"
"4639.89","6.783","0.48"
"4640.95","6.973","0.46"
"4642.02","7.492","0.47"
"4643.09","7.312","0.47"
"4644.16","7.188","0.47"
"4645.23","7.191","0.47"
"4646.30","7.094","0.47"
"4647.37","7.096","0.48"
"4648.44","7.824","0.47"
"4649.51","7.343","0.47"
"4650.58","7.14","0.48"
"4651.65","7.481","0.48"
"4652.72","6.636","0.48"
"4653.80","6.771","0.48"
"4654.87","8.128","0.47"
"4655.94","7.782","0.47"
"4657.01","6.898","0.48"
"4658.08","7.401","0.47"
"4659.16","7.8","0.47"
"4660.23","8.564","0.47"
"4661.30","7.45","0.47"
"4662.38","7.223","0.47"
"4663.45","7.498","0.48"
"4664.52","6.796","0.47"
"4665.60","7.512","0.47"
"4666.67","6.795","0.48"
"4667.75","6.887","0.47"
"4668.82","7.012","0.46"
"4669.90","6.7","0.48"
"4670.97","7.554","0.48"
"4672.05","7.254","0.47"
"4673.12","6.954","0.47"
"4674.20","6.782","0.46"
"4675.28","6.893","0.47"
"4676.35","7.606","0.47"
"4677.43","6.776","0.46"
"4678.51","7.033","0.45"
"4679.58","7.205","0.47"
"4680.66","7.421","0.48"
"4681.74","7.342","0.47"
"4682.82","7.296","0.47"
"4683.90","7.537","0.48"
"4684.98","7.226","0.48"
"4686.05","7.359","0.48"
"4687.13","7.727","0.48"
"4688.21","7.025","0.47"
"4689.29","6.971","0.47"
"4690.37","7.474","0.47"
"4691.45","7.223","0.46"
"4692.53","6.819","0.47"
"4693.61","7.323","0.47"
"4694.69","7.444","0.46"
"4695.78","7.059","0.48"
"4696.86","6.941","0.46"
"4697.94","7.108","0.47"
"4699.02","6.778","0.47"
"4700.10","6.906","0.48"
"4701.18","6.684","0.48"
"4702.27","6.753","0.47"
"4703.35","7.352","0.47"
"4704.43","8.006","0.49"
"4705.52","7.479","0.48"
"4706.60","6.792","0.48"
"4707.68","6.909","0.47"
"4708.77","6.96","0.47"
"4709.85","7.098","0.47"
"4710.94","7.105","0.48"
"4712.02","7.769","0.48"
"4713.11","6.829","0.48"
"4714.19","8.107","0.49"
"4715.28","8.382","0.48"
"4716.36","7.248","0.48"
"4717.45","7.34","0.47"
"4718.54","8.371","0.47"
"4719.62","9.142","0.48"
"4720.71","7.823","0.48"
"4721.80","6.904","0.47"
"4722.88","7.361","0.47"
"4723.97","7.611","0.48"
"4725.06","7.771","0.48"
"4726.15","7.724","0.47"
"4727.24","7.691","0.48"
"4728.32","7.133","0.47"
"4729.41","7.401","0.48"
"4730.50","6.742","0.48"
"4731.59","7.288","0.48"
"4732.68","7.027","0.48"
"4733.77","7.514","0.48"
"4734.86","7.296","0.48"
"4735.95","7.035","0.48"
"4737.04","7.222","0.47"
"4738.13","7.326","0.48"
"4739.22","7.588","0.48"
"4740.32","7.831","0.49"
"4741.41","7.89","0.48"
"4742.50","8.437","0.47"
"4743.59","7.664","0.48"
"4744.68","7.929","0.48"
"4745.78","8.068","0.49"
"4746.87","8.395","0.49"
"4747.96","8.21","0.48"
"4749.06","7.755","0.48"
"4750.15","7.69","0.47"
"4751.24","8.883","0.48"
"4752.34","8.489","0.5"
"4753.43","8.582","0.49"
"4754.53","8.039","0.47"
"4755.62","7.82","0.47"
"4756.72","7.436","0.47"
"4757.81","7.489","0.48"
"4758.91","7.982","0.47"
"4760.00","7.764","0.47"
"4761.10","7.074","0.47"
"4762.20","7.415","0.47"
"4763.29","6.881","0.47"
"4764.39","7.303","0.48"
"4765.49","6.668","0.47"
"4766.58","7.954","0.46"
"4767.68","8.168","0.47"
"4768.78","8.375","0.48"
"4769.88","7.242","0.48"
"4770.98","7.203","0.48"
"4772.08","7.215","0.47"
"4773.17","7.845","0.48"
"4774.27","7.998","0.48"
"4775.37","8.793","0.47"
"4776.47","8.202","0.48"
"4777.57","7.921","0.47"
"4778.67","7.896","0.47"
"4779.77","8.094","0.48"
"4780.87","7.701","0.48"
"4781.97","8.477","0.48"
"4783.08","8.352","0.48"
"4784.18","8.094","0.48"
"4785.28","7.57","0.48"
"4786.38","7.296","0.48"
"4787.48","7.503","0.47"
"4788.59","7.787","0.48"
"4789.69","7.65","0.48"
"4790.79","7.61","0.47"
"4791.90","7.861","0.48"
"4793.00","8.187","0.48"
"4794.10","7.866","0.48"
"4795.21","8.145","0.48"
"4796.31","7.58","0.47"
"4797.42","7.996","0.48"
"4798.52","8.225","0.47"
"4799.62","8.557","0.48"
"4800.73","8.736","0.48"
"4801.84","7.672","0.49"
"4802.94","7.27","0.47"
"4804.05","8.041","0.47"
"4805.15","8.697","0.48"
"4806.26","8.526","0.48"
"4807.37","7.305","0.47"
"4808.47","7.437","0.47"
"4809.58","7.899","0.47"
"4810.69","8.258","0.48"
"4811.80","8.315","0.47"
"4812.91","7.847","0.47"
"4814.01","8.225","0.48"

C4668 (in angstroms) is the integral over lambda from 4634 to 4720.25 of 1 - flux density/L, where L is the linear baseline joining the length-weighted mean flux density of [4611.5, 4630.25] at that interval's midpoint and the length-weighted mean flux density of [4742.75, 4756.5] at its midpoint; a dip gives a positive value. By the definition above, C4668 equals 7.0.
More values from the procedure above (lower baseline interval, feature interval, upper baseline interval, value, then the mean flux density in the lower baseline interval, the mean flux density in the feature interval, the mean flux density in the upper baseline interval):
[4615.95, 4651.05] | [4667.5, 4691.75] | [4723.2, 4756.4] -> 1.4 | 7.57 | 7.19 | 7.73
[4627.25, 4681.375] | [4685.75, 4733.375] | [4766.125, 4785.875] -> 1.7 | 7.35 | 7.34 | 7.95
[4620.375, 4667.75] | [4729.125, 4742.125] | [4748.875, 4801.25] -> 0.7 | 7.52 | 7.36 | 7.86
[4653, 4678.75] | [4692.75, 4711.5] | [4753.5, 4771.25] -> 0.7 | 7.25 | 7.1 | 7.58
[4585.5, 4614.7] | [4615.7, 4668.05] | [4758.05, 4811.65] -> 0.5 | 7.5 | 7.5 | 7.84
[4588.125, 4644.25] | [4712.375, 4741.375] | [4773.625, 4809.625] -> 1.1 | 7.57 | 7.53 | 7.97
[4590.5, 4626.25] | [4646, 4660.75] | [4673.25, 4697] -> -0.2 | 7.57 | 7.43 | 7.2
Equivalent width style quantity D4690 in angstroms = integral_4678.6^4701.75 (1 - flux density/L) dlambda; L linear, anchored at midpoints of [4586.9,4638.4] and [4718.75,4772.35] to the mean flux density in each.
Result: 1.4 angstroms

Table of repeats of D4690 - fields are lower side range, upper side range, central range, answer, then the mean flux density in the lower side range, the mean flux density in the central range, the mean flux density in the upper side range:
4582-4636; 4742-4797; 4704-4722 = 0.49 angstroms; 7.61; 7.55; 7.85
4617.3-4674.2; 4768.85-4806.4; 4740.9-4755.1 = -0.64 angstroms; 7.46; 8.16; 7.94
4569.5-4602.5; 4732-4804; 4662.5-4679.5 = 1.18 angstroms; 7.42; 7.08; 7.81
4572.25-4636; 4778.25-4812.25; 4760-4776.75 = 0.60 angstroms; 7.6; 7.62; 7.95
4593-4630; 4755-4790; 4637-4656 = 0.90 angstroms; 7.59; 7.26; 7.73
